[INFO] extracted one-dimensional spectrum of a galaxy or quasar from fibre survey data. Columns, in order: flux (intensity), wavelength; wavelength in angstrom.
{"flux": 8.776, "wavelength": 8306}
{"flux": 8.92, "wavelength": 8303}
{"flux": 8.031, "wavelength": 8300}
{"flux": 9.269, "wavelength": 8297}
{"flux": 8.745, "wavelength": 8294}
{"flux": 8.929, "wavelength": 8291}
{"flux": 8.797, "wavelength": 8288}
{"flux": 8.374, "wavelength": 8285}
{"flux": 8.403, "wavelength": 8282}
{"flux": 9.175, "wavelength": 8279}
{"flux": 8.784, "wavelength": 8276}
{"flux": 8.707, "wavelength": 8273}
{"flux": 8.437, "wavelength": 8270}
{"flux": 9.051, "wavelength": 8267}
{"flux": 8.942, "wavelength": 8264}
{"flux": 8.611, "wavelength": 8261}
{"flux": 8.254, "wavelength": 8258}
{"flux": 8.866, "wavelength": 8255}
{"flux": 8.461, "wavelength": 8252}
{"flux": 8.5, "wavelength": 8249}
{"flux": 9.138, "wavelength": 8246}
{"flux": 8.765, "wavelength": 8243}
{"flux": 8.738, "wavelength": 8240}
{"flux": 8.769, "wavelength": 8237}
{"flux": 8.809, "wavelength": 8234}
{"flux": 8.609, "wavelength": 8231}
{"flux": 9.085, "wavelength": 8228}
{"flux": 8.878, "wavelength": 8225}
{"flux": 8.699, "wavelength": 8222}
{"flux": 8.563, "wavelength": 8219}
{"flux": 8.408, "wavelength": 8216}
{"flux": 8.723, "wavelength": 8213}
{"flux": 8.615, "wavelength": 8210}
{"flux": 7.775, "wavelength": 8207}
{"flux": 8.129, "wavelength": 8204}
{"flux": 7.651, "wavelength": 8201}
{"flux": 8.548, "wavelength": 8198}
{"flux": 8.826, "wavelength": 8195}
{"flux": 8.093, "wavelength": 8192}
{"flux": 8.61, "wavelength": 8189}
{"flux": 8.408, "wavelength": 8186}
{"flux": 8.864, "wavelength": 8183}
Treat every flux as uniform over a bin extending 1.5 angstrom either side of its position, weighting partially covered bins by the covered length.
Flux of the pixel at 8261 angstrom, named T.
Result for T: 8.611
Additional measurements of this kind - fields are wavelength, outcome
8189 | 8.61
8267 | 9.051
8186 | 8.408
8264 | 8.942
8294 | 8.745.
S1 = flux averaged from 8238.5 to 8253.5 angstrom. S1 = 8.72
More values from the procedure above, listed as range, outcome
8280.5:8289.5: 8.52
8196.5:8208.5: 8.03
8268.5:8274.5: 8.57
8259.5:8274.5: 8.75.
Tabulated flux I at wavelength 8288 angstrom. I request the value 8.797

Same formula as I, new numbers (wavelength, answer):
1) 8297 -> 9.269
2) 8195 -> 8.826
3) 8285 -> 8.374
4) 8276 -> 8.784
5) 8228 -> 9.085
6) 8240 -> 8.738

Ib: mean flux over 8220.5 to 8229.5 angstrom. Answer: 8.89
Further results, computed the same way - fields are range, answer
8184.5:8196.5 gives 8.48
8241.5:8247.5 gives 8.95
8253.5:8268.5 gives 8.74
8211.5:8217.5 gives 8.57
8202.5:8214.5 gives 8.31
